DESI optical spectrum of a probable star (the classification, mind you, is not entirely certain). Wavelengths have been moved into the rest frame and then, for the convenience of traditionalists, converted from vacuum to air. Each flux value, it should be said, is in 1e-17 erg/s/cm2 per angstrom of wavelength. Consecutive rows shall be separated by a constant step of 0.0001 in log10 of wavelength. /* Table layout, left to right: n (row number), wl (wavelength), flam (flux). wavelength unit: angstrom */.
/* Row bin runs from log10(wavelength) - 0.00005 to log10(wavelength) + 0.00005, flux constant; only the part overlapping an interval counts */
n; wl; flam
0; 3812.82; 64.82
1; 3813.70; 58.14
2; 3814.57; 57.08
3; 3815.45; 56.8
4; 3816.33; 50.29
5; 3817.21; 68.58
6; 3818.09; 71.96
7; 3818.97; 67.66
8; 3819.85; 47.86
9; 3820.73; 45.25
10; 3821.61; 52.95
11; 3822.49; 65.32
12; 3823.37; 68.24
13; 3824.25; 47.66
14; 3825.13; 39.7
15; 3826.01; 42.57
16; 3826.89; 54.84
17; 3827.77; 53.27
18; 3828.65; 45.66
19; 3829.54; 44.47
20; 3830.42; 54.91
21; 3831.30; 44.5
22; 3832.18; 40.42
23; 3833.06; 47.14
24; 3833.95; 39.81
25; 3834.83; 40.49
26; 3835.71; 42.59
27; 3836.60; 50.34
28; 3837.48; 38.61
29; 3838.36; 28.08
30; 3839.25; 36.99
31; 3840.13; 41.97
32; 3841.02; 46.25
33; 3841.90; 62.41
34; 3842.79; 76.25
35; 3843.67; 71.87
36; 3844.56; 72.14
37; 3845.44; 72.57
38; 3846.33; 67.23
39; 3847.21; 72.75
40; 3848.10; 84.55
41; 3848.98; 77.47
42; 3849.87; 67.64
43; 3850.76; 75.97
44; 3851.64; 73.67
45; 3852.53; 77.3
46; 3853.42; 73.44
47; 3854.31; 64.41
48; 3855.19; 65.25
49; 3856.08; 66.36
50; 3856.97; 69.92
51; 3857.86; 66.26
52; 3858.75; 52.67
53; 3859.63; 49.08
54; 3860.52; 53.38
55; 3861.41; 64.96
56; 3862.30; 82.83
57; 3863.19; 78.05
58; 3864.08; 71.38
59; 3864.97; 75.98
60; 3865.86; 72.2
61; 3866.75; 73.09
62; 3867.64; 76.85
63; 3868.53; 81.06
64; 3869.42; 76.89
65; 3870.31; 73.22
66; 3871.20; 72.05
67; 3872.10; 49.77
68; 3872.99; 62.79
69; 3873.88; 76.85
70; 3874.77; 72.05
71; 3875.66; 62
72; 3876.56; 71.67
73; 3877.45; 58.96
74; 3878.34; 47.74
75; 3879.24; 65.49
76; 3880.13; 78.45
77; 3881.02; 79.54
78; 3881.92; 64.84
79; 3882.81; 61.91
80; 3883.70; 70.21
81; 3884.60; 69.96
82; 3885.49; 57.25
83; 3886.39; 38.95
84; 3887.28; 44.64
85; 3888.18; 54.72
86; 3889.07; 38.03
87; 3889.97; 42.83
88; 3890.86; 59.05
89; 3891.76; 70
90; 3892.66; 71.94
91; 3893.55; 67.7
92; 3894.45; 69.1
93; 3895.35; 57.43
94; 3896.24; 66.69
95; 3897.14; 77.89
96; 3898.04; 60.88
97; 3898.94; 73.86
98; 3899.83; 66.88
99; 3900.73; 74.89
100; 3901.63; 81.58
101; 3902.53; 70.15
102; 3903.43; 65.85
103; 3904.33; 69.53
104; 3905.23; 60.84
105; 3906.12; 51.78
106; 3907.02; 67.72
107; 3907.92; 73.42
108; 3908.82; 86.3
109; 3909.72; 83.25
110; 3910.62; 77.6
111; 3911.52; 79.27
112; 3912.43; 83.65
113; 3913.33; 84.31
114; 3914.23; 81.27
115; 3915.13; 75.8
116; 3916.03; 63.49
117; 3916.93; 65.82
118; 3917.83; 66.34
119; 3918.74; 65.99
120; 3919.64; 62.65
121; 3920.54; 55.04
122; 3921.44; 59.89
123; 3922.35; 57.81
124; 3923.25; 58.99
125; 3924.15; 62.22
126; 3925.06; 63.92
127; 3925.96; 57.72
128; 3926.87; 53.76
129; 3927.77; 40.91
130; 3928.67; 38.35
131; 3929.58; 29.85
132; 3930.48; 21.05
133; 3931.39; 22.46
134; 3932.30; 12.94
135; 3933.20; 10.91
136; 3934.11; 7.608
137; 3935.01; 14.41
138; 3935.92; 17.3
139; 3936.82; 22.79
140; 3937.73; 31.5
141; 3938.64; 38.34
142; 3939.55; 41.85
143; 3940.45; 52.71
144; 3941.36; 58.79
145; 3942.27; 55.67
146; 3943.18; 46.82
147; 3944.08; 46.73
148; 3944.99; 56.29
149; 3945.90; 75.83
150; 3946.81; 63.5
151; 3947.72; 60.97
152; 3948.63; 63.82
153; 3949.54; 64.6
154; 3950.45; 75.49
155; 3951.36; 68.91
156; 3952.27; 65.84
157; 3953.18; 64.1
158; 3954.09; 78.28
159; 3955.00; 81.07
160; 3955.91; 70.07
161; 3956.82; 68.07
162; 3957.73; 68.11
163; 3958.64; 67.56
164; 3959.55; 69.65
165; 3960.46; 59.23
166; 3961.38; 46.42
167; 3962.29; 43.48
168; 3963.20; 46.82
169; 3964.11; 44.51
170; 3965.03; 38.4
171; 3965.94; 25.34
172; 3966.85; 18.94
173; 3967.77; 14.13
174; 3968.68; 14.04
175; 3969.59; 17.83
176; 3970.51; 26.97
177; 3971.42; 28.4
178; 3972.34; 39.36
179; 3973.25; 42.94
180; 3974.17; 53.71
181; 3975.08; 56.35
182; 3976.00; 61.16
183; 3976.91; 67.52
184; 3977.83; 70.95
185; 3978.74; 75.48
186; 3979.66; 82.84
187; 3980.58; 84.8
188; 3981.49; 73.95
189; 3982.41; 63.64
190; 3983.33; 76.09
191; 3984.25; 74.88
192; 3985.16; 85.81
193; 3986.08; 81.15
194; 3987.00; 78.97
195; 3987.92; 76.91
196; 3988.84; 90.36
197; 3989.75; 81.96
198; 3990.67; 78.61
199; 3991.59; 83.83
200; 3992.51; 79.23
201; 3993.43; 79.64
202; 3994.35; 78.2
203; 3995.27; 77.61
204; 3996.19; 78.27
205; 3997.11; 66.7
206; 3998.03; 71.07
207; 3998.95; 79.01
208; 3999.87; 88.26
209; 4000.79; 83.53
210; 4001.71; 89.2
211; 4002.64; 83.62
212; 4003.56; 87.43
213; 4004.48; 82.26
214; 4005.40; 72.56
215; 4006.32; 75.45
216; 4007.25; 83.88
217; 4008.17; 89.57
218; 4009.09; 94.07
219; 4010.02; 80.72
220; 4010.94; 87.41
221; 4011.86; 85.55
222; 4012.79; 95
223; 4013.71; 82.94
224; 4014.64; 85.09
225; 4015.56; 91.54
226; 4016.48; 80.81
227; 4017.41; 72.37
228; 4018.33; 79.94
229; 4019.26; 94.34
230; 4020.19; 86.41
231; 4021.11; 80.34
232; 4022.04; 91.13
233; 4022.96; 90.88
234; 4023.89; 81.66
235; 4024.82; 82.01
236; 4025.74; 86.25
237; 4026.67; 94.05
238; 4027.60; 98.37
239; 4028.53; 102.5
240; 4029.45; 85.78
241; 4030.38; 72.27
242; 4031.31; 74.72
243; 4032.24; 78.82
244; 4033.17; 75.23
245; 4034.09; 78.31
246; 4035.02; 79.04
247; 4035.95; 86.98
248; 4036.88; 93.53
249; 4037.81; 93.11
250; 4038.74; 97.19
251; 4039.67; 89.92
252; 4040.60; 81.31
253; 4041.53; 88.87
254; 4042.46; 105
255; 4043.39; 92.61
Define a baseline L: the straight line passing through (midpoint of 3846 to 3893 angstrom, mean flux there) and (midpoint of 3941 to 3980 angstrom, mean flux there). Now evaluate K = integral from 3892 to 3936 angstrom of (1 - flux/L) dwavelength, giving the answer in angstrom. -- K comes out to 1.2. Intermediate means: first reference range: 66.5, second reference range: 54.4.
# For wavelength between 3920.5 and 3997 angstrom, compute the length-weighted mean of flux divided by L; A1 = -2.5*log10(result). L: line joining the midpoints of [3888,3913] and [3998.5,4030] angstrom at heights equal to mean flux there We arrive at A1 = 0.37 mag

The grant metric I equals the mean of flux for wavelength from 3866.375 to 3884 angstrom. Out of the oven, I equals 68.8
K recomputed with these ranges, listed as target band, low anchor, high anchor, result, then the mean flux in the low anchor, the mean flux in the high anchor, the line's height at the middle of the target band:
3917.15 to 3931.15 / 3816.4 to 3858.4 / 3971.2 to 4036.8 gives 3.30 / 57.9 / 79.3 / 69.1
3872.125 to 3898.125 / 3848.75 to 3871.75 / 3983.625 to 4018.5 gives 3.51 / 70.3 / 81.9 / 72.3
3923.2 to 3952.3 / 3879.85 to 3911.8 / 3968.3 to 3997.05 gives 9.35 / 66.1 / 66.7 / 66.4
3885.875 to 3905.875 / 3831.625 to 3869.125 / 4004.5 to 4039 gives 1.80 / 62.9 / 85.3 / 68.9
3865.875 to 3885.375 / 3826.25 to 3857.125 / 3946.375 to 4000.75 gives -3.01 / 58.1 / 63.5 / 59.5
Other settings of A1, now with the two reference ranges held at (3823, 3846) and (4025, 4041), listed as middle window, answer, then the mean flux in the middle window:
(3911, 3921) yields -0.10 mag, 71.3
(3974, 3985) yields 0.08 mag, 71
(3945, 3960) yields 0.05 mag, 68.7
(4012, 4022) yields -0.02 mag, 85.1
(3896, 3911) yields -0.14 mag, 71.2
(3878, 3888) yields -0.05 mag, 61.7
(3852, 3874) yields -0.24 mag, 68.9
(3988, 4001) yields 0.00 mag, 79.6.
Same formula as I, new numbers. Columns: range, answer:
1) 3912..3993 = 56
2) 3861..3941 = 60.3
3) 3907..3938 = 52.9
